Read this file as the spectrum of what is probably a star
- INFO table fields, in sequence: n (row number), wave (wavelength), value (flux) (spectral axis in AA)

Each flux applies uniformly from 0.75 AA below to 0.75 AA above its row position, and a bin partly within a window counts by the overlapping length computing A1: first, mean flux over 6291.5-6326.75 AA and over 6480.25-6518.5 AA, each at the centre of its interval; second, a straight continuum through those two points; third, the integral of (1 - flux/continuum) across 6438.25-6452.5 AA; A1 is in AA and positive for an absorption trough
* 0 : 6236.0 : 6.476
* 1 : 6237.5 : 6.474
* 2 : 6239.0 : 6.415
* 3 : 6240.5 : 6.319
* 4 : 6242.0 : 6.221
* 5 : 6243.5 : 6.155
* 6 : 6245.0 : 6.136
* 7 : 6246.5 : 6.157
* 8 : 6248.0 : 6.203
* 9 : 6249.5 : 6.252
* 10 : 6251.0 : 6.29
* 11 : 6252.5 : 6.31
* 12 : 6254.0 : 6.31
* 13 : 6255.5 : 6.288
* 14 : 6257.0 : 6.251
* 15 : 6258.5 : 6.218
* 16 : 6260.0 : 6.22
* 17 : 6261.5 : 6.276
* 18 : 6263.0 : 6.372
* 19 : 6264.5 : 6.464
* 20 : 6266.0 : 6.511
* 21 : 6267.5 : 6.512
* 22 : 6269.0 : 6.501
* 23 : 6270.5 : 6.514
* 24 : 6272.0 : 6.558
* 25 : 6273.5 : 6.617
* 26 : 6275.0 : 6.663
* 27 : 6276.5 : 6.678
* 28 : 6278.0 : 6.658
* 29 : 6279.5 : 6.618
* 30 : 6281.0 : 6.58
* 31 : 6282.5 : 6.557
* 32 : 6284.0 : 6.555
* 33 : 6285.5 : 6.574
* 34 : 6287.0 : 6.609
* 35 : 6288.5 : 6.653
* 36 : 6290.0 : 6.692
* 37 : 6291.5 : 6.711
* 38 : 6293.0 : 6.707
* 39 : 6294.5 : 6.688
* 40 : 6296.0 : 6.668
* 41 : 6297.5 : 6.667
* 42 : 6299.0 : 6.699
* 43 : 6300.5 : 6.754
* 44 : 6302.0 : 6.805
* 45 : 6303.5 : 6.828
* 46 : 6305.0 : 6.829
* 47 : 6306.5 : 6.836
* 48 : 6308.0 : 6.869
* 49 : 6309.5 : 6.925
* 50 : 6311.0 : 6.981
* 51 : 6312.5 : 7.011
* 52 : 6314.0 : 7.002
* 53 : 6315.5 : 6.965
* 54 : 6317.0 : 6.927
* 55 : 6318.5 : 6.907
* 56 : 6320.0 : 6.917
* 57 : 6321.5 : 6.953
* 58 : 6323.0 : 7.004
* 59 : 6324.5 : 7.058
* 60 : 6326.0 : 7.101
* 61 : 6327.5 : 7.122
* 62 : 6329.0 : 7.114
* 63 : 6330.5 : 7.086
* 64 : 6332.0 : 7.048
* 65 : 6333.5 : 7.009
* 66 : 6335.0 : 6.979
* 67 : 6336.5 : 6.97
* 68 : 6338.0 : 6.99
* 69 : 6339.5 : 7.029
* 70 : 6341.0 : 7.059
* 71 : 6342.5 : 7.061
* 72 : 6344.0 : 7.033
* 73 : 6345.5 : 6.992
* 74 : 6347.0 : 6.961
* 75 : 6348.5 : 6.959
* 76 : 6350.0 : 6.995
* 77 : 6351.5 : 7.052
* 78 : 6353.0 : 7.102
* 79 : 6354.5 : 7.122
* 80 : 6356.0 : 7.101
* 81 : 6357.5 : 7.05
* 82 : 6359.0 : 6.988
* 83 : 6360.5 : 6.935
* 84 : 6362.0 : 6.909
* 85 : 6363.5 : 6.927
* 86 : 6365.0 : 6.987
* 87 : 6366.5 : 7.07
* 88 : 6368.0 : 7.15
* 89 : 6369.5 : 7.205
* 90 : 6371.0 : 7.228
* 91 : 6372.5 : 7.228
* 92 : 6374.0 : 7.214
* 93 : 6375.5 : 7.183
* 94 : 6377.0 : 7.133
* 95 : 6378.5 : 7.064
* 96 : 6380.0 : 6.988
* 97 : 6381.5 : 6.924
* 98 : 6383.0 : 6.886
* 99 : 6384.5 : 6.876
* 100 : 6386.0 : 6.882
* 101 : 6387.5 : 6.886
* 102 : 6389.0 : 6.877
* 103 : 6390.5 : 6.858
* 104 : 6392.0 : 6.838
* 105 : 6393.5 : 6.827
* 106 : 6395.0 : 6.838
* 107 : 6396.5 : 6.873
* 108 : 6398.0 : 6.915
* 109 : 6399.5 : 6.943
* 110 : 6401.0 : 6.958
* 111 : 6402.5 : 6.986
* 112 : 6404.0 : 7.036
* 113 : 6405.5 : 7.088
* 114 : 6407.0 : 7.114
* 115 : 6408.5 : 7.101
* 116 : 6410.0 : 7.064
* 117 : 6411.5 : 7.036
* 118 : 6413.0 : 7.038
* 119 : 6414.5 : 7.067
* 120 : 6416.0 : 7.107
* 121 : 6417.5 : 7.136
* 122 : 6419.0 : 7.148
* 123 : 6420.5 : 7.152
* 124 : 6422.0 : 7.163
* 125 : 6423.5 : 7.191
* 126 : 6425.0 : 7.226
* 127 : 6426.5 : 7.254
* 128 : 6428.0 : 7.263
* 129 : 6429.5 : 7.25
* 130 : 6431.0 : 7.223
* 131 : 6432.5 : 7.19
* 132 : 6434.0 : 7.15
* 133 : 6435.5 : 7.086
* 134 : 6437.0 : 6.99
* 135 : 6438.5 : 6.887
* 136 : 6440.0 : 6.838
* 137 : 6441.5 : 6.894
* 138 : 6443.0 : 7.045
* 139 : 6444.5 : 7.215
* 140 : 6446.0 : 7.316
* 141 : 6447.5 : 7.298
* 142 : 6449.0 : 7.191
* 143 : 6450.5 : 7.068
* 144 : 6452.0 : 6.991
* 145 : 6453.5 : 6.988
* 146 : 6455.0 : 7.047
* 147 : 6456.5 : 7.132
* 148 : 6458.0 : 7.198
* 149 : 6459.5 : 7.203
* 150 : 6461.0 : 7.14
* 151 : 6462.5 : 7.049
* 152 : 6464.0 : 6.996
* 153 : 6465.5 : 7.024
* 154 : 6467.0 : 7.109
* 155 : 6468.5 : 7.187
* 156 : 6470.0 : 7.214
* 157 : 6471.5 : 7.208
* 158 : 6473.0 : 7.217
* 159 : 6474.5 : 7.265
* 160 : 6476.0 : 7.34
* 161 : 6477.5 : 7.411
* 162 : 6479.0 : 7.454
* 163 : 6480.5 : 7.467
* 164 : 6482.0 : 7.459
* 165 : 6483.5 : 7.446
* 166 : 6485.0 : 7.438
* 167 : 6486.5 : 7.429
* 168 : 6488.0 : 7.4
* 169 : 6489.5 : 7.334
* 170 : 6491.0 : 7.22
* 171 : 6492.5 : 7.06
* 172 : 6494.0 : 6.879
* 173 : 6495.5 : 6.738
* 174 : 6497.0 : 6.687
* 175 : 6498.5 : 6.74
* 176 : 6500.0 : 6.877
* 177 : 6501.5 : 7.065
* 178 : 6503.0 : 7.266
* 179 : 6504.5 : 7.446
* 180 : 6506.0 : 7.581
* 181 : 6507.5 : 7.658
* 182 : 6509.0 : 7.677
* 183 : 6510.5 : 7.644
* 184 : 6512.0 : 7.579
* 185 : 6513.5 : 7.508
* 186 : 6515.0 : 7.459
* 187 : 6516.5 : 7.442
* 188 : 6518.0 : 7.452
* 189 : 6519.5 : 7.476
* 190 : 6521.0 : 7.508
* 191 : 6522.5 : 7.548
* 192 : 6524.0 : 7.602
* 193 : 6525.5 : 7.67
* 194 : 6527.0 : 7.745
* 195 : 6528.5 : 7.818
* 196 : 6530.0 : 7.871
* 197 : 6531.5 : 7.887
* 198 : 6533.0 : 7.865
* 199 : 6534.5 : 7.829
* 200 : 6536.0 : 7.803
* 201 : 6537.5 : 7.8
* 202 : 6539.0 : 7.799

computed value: 0.2 AA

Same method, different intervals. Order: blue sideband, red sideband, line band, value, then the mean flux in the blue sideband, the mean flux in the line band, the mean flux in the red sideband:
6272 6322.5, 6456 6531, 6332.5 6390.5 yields -0.7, 6.76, 7.02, 7.33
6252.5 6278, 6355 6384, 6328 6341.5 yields -0.4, 6.44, 7.03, 7.06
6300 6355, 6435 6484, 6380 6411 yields 0.6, 6.98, 6.94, 7.16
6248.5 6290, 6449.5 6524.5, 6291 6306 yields -0.4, 6.47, 6.74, 7.27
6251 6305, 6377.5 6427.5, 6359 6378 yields -0.6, 6.55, 7.09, 7.01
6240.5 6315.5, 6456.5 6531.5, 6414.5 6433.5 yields -0.3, 6.56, 7.19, 7.33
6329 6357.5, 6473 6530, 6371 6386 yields 0.1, 7.03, 7.06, 7.38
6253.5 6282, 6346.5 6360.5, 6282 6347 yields -1.0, 6.47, 6.88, 7.03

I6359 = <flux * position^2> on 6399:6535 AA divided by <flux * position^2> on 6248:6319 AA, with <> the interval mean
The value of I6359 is 1.16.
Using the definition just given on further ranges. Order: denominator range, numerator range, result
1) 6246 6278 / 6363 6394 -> 1.14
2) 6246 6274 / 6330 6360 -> 1.14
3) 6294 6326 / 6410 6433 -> 1.08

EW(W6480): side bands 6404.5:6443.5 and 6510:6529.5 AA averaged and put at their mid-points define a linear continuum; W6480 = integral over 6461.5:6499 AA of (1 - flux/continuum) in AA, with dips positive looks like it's 0.95 AA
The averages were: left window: 7.1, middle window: 7.19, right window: 7.58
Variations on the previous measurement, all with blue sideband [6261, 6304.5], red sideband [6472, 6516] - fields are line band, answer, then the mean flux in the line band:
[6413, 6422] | -0.08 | 7.12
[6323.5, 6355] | -1.12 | 7.04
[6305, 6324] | -0.63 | 6.94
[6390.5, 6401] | 0.16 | 6.88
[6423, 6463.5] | 0.08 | 7.12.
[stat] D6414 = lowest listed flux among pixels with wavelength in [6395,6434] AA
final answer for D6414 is 6.838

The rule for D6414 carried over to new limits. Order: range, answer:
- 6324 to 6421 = 6.827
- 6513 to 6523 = 7.442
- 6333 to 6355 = 6.959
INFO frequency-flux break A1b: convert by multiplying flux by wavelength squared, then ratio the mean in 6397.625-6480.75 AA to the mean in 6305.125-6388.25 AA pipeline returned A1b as 1.0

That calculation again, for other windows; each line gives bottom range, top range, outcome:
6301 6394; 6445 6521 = 1.08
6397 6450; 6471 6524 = 1.06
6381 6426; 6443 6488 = 1.05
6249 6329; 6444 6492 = 1.15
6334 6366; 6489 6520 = 1.09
